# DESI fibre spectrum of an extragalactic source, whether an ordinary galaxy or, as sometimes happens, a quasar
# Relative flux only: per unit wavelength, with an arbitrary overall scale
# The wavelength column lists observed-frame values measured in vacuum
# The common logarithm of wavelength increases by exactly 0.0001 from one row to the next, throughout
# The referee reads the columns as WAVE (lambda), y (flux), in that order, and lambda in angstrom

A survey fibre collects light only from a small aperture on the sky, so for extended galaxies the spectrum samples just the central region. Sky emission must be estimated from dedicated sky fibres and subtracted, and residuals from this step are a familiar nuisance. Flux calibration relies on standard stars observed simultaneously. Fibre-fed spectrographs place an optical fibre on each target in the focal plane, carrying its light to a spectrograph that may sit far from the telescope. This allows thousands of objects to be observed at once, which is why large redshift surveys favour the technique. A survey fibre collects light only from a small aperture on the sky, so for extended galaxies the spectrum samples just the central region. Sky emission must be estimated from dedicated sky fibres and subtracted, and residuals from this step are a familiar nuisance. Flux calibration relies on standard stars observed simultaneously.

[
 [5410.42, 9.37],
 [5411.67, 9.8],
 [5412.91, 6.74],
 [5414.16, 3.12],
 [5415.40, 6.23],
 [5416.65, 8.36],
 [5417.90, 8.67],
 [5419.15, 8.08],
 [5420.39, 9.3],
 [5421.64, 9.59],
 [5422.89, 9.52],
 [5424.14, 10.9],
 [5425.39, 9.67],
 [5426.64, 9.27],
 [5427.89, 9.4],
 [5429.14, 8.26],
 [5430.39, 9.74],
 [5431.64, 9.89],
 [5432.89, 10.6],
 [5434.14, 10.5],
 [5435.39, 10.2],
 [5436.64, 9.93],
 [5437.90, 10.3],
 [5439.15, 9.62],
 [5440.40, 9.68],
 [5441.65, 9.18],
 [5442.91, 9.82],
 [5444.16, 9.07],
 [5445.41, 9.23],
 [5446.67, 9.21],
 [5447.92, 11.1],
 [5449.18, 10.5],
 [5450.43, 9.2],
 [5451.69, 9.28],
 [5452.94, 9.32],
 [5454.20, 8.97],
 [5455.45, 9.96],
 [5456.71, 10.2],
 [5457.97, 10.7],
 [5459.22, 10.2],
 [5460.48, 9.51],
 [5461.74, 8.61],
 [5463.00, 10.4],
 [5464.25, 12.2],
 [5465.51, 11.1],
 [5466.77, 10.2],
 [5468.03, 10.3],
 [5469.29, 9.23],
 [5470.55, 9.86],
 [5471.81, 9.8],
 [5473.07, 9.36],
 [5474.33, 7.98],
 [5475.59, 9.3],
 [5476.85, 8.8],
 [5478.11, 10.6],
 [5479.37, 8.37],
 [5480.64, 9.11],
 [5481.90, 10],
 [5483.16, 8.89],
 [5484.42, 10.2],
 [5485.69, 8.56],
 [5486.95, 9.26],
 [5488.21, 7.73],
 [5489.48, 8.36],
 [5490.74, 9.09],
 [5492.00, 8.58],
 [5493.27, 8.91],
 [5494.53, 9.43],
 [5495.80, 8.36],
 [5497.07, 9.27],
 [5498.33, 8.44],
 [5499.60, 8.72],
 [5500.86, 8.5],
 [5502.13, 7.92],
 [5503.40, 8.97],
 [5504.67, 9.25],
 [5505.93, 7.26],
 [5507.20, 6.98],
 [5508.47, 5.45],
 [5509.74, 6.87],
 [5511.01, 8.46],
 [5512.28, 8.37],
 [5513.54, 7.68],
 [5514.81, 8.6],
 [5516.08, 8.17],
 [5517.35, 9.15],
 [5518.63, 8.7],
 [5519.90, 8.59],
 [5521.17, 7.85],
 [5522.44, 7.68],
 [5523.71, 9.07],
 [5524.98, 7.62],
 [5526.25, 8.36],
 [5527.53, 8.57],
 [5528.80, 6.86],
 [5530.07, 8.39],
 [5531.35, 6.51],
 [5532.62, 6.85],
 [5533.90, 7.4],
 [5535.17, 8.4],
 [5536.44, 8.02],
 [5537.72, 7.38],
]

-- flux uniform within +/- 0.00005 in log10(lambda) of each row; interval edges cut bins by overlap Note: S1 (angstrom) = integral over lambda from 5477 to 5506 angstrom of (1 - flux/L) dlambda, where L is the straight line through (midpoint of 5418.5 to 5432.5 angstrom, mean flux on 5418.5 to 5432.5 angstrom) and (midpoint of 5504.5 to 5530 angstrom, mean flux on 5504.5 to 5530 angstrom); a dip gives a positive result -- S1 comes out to -1.8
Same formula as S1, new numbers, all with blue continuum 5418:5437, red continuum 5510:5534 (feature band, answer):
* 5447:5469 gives -2.3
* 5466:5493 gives -1.4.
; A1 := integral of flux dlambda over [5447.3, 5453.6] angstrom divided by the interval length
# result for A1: 9.87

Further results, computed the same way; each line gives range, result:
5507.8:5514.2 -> 7.37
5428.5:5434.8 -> 9.81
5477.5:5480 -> 9.48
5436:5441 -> 9.88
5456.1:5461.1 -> 10.2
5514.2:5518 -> 8.62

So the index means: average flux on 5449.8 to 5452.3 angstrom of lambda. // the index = 9.24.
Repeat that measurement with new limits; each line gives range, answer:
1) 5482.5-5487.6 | 9.23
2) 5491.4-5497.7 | 8.9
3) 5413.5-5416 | 4.69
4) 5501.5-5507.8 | 8.08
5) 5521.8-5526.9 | 8.18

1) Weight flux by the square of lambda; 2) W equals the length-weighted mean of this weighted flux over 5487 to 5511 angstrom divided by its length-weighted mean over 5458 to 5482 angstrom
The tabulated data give 0.9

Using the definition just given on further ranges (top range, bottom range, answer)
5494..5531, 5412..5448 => 0.92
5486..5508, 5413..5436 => 0.98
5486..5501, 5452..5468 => 0.87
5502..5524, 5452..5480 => 0.84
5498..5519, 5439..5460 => 0.85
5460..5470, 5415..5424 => 1.19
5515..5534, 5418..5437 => 0.86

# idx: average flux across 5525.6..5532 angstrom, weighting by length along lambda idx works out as 7.73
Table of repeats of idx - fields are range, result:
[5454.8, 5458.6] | 10.3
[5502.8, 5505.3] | 9.11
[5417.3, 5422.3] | 8.92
